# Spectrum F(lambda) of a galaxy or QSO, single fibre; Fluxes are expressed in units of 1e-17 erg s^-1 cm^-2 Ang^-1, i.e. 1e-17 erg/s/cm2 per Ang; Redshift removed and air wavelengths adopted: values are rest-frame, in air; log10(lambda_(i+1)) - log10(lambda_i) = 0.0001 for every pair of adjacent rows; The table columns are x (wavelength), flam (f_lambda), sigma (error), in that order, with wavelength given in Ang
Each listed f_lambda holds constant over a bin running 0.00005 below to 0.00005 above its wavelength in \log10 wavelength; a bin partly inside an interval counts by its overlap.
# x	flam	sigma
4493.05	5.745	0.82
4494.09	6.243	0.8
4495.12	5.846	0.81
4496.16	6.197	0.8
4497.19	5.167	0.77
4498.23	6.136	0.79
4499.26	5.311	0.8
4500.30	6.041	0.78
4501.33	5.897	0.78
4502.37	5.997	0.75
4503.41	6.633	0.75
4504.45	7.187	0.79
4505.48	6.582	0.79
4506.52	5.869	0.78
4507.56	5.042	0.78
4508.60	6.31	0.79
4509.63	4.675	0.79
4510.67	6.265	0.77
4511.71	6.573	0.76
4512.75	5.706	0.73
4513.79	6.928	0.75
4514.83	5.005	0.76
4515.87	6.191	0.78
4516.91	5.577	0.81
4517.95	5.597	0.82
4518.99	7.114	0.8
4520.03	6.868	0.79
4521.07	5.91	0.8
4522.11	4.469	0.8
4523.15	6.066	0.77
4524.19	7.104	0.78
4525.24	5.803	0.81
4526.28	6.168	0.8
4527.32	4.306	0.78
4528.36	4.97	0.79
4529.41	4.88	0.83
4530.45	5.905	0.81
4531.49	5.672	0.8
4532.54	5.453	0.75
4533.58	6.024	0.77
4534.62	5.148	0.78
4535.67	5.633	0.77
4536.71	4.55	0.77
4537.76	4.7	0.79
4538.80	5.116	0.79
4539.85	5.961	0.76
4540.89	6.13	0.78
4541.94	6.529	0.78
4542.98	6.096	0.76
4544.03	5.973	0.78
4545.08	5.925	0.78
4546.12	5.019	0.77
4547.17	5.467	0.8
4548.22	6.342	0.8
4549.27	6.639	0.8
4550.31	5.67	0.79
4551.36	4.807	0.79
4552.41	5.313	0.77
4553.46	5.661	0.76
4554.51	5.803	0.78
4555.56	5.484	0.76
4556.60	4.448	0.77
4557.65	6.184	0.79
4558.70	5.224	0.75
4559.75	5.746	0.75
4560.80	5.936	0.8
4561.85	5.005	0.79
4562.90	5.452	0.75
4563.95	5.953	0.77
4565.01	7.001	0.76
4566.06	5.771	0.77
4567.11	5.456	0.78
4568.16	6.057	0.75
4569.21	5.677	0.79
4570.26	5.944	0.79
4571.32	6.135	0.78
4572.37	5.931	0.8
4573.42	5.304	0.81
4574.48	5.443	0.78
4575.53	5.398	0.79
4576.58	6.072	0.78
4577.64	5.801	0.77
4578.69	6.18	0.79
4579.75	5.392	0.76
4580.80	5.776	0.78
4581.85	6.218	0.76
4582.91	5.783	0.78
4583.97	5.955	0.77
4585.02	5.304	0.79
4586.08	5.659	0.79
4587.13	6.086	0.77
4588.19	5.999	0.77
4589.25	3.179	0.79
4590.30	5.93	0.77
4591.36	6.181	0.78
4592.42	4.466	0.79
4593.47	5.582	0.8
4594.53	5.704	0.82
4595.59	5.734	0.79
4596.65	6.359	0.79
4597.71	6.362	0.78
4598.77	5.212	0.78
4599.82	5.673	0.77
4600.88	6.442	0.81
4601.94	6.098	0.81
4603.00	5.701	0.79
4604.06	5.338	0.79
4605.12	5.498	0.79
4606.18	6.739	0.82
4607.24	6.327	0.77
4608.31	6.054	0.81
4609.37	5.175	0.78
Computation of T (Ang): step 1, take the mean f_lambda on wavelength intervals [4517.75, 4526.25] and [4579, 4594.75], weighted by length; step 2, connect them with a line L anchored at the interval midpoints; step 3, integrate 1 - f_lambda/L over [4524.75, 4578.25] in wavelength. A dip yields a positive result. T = 2.2 Ang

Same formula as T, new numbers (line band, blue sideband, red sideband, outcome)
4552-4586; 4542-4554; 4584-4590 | -1.17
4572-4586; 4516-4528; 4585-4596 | -0.54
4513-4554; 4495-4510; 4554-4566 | 0.58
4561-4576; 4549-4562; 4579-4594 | -0.60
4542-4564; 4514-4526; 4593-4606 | 1.09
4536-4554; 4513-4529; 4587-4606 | 0.48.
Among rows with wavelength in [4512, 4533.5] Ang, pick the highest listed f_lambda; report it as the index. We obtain 7.114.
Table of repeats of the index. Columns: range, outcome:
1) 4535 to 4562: 6.639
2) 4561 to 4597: 7.001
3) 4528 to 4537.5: 6.024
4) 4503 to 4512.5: 7.187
